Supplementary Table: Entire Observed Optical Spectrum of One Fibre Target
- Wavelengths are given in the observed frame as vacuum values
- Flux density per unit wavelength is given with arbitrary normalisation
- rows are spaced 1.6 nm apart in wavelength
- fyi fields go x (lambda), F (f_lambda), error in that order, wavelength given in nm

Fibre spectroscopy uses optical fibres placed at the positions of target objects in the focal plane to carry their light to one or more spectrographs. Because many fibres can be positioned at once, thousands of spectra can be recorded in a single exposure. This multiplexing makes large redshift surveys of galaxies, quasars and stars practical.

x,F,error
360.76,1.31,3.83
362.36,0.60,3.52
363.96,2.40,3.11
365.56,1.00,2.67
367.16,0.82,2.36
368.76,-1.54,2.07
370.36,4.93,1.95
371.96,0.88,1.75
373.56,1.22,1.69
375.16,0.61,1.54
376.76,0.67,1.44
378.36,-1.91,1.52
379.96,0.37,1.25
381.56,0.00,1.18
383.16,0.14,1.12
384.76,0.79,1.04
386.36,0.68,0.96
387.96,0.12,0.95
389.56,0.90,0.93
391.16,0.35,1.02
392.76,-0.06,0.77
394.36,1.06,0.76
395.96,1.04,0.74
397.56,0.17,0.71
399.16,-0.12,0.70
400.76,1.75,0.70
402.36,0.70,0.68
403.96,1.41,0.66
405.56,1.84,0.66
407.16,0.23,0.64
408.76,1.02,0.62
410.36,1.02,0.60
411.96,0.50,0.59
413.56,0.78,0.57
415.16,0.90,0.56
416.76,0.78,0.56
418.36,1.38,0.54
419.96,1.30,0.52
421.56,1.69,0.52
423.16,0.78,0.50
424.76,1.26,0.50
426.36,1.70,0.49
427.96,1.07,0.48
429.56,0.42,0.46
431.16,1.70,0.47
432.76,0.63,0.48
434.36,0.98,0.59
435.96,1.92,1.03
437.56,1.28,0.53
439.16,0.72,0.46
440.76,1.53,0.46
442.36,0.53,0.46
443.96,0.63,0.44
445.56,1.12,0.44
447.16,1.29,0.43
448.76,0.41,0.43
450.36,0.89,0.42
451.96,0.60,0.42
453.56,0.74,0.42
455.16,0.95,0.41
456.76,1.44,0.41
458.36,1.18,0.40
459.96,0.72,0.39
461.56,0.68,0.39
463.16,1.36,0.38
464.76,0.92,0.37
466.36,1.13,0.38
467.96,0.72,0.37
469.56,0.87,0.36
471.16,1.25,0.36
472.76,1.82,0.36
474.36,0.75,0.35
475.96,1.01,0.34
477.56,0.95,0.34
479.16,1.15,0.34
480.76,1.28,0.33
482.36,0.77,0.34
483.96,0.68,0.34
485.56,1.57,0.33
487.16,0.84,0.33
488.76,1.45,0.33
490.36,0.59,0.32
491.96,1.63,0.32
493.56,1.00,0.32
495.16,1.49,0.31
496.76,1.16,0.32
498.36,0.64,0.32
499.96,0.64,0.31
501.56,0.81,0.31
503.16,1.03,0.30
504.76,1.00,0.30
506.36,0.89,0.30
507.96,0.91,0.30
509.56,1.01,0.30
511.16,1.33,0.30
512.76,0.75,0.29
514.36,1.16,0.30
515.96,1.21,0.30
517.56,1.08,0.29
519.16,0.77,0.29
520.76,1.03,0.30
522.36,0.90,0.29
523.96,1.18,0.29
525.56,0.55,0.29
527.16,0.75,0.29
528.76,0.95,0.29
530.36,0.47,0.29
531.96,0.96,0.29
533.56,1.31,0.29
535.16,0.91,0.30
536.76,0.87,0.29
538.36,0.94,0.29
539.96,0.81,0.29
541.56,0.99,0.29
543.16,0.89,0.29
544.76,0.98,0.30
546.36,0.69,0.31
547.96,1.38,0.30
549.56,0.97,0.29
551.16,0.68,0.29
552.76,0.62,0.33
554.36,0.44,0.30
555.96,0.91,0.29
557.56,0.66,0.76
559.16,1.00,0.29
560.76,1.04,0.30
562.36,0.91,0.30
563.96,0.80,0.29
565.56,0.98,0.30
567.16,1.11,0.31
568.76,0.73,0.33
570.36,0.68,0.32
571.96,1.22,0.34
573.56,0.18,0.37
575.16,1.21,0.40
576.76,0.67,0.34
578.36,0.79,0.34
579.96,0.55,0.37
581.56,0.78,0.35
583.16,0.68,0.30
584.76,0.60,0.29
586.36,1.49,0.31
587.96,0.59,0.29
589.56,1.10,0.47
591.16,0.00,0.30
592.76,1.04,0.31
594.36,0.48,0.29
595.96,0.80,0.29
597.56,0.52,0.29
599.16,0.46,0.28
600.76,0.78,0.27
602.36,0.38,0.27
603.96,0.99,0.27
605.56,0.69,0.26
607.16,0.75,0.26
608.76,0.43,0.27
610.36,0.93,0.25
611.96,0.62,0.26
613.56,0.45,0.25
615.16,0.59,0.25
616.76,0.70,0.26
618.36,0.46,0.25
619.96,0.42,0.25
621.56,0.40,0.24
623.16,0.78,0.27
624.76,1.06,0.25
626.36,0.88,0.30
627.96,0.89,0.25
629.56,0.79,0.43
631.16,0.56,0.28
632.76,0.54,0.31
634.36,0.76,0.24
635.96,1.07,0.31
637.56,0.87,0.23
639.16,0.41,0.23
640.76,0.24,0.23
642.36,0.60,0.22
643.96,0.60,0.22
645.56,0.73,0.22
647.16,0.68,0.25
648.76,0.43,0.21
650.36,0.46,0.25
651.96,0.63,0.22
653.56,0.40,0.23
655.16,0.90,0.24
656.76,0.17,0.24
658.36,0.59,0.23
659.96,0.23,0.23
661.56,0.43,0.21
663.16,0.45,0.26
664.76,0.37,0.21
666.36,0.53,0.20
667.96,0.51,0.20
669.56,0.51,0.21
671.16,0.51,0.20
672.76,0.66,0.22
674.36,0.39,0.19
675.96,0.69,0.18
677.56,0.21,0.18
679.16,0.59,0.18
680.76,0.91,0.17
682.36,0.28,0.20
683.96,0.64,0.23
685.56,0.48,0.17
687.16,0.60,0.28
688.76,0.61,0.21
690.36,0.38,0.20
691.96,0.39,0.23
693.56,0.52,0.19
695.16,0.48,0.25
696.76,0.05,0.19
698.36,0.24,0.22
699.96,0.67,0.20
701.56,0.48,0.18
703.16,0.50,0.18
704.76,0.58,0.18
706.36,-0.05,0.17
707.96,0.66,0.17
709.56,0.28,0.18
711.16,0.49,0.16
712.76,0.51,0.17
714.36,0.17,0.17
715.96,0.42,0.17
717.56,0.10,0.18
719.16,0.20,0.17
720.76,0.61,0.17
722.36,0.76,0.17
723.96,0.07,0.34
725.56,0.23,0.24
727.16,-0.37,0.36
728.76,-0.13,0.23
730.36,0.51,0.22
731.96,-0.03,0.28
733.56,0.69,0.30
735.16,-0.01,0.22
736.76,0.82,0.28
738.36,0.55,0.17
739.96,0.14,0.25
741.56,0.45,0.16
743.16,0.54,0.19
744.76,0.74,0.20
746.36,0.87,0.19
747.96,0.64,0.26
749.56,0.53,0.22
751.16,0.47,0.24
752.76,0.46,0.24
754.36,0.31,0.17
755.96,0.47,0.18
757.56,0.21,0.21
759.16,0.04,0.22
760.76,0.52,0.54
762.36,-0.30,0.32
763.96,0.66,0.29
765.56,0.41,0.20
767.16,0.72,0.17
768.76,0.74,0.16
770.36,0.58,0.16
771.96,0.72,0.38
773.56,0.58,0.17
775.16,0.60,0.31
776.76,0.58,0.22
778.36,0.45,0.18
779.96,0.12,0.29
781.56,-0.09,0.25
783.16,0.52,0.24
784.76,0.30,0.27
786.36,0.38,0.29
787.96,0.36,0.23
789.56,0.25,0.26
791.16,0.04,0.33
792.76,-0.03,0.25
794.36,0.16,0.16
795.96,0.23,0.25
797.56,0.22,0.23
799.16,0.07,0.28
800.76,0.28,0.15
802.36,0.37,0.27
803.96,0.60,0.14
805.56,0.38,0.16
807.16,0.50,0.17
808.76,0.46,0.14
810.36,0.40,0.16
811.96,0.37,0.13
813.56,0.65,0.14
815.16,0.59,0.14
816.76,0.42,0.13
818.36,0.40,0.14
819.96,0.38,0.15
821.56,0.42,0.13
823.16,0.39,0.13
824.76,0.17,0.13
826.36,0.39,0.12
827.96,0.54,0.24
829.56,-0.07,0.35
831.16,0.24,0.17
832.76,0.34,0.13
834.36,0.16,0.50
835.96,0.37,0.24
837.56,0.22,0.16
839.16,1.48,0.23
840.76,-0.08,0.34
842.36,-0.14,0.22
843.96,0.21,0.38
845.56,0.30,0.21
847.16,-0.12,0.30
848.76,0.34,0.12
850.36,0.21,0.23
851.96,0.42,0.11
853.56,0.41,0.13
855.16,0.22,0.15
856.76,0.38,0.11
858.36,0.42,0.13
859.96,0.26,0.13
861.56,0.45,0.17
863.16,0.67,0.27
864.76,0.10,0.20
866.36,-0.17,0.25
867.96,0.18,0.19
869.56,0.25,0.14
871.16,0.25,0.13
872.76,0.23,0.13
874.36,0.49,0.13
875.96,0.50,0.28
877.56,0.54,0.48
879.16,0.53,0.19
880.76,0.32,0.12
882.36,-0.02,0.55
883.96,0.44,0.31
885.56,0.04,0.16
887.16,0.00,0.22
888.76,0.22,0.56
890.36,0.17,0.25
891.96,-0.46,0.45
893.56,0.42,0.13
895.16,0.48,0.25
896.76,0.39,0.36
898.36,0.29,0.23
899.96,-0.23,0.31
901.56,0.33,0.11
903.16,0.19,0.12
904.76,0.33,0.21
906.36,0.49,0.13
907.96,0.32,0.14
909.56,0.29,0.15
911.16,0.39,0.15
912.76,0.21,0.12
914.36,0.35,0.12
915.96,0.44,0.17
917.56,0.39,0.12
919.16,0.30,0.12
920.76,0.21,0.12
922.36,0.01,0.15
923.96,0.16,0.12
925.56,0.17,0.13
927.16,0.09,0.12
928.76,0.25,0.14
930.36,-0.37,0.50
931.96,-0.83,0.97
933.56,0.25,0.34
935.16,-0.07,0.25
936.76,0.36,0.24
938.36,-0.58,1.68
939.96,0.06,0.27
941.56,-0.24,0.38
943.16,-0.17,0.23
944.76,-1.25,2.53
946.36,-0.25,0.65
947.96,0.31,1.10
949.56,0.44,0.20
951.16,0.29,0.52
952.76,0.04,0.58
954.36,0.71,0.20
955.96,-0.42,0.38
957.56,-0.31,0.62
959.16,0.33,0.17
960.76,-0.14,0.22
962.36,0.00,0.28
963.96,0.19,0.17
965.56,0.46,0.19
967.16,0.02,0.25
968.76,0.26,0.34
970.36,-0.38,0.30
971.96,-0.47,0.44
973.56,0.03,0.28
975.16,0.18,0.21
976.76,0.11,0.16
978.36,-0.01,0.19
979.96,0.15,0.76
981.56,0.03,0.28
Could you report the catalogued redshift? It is 1.25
